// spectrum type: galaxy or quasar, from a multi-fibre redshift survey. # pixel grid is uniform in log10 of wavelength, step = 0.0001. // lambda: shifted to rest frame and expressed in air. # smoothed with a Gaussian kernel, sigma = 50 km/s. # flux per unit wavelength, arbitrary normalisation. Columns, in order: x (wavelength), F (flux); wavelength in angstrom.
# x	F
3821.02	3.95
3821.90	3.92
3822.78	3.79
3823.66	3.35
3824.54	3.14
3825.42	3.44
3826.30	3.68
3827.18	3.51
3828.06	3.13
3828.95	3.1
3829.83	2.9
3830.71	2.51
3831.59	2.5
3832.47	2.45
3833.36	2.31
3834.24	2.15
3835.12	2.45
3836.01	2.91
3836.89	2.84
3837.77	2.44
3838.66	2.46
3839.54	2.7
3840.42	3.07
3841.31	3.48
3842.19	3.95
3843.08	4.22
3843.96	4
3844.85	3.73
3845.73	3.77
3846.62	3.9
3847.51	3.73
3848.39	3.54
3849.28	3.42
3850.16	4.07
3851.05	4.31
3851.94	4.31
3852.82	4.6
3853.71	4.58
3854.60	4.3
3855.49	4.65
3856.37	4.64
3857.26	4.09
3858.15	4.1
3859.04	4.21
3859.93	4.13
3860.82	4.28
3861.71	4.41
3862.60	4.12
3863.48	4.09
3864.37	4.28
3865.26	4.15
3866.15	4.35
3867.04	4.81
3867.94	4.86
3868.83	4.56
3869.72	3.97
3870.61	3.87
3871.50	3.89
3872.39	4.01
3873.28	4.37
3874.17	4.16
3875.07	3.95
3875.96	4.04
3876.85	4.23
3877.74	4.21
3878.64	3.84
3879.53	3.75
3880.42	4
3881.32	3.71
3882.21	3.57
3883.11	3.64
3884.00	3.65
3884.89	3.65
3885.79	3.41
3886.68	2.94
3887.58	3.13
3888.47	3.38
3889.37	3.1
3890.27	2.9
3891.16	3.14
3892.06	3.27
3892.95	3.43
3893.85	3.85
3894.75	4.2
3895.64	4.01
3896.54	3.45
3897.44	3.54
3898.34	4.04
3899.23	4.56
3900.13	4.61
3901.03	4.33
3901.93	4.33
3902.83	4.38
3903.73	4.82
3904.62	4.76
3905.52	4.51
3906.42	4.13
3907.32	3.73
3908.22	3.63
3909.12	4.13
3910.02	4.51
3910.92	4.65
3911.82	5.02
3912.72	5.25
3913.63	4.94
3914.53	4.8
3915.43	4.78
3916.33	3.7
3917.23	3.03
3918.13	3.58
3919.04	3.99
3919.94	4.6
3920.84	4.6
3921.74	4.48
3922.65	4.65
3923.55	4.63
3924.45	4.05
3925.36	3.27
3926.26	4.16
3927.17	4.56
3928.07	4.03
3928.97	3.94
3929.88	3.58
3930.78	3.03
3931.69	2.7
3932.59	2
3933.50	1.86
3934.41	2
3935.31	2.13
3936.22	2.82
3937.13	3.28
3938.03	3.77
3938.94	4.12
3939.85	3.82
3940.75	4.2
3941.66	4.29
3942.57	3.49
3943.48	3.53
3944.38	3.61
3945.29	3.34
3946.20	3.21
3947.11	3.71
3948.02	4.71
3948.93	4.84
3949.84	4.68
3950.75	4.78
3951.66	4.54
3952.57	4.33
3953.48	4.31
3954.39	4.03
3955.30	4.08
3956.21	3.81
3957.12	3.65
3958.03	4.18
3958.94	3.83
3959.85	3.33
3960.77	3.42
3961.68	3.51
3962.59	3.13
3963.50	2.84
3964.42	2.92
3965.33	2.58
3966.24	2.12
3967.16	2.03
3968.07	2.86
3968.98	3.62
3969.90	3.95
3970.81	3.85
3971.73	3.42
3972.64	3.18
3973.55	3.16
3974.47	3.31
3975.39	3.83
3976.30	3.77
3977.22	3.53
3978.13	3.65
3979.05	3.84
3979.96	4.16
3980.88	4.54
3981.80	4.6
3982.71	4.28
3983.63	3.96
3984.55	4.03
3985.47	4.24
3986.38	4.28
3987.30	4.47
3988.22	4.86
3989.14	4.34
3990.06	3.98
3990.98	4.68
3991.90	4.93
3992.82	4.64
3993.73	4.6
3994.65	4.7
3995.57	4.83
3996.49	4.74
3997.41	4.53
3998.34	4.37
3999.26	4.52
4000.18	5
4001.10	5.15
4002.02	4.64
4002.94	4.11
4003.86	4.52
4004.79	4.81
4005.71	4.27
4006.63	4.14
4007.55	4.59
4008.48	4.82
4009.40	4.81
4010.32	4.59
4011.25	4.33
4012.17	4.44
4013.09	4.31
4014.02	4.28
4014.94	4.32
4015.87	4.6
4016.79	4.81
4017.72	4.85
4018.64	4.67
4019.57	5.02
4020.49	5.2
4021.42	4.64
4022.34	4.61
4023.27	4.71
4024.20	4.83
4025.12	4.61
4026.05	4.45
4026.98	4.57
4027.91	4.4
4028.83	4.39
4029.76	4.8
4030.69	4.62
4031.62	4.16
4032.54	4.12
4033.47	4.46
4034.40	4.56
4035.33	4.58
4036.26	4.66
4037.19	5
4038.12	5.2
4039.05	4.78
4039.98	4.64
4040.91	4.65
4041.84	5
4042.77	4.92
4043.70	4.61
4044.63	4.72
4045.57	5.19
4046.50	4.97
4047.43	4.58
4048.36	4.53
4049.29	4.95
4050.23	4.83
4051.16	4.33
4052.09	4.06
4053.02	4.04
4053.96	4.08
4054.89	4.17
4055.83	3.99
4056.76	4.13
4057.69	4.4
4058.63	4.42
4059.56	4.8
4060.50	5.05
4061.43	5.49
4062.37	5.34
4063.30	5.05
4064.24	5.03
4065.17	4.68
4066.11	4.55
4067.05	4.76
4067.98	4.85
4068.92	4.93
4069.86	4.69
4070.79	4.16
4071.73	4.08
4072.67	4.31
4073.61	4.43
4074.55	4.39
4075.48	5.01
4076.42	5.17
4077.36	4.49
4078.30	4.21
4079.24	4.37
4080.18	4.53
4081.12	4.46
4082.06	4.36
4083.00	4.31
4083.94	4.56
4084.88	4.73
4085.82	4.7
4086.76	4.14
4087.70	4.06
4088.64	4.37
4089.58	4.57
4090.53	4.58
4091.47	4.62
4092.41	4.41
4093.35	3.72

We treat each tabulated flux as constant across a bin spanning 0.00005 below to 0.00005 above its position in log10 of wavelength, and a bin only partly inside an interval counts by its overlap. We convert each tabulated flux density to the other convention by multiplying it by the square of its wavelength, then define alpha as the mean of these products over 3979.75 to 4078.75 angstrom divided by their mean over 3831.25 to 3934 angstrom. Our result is 1.28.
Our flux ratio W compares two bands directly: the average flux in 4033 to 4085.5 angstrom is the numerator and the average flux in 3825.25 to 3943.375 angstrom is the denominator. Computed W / 1.2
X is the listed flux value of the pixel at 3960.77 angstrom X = 3.42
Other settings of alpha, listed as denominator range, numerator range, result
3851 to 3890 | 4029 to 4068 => 1.26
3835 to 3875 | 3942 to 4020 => 1.11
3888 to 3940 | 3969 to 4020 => 1.17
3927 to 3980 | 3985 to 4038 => 1.34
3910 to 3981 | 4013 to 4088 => 1.30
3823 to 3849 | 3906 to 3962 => 1.30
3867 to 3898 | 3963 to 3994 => 1.06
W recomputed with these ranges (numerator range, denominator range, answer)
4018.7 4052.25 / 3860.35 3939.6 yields 1.20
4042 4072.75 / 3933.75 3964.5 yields 1.25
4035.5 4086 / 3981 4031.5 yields 1.02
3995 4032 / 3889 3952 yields 1.18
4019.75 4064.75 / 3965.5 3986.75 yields 1.28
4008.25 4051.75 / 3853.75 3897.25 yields 1.18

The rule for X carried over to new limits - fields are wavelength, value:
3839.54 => 2.7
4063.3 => 5.05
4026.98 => 4.57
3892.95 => 3.43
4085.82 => 4.7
